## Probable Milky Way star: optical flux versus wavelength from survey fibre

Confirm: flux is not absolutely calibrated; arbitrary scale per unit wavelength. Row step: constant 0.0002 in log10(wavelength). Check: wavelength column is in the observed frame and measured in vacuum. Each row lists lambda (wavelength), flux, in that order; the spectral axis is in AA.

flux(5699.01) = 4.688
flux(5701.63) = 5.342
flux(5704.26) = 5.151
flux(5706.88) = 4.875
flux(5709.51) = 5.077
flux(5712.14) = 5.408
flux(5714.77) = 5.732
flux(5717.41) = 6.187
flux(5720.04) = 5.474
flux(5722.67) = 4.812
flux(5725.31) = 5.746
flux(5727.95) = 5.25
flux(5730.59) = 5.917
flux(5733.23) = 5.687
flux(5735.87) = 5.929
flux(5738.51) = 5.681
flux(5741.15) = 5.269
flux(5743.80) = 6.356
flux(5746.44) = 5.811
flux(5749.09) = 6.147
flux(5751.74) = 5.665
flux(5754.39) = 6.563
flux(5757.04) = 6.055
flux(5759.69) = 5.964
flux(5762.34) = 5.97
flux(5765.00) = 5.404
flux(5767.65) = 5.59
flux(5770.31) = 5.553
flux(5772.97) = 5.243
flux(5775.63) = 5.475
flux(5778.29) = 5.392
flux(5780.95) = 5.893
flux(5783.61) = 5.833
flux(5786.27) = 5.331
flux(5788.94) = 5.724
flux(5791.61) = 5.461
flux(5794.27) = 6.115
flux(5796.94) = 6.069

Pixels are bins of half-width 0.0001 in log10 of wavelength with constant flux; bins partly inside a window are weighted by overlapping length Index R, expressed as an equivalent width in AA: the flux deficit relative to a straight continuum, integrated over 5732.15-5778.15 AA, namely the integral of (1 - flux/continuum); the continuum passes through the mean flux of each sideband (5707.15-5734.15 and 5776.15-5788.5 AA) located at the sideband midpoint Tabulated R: -1.77 AA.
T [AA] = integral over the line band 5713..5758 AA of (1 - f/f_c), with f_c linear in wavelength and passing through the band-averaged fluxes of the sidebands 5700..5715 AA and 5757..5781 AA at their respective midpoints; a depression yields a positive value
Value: -3.1 AA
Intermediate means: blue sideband 5.22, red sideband 5.62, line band 5.77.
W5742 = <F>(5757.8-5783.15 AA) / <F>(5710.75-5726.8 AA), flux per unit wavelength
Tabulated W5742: 1.01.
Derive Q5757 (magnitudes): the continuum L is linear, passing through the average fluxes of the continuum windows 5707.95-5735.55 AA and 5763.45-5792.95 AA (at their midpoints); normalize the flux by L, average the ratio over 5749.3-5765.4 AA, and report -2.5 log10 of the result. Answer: -0.08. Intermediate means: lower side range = 5.54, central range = 5.98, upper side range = 5.54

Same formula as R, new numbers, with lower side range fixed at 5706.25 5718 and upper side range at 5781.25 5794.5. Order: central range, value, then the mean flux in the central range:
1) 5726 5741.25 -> -0.4 AA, 5.66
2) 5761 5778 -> 0.3 AA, 5.53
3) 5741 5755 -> -1.1 AA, 5.99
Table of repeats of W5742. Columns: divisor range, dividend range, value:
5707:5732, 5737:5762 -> 1.09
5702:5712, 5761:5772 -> 1.10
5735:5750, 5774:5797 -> 0.97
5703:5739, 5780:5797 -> 1.05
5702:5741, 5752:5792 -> 1.04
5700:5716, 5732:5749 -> 1.11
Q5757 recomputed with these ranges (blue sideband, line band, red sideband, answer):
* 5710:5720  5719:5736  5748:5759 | 0.057 mag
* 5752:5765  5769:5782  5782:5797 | 0.069 mag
